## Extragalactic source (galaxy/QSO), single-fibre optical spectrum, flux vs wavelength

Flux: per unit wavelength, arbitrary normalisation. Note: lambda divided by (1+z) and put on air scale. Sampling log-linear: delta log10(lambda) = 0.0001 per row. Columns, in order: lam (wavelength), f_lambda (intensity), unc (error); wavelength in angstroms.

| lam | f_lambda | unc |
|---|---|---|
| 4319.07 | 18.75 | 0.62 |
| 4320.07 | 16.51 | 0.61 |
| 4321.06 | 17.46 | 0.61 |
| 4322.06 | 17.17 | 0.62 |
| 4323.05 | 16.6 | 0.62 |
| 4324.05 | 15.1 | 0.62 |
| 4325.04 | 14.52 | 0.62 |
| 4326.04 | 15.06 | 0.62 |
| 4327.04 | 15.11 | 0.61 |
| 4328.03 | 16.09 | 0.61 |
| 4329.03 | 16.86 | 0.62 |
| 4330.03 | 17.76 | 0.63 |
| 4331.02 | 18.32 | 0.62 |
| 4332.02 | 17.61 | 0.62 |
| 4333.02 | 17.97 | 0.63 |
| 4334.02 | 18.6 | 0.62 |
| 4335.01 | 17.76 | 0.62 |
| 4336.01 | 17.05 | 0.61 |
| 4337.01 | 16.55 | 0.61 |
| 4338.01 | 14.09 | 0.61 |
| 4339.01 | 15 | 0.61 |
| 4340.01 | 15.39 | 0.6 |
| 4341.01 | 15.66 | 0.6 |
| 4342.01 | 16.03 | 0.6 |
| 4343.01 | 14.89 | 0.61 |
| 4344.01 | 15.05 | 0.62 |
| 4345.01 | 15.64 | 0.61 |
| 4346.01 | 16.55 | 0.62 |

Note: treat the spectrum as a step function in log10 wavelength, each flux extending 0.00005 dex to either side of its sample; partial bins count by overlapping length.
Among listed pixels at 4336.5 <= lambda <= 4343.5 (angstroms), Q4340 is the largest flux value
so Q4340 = 16.55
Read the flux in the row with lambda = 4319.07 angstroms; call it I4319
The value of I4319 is 18.75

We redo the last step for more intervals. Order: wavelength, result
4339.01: 15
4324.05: 15.1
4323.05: 16.6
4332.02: 17.61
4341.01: 15.66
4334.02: 18.6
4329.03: 16.86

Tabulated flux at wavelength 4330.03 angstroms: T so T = 17.76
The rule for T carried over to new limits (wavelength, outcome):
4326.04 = 15.06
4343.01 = 14.89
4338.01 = 14.09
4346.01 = 16.55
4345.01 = 15.64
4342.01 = 16.03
